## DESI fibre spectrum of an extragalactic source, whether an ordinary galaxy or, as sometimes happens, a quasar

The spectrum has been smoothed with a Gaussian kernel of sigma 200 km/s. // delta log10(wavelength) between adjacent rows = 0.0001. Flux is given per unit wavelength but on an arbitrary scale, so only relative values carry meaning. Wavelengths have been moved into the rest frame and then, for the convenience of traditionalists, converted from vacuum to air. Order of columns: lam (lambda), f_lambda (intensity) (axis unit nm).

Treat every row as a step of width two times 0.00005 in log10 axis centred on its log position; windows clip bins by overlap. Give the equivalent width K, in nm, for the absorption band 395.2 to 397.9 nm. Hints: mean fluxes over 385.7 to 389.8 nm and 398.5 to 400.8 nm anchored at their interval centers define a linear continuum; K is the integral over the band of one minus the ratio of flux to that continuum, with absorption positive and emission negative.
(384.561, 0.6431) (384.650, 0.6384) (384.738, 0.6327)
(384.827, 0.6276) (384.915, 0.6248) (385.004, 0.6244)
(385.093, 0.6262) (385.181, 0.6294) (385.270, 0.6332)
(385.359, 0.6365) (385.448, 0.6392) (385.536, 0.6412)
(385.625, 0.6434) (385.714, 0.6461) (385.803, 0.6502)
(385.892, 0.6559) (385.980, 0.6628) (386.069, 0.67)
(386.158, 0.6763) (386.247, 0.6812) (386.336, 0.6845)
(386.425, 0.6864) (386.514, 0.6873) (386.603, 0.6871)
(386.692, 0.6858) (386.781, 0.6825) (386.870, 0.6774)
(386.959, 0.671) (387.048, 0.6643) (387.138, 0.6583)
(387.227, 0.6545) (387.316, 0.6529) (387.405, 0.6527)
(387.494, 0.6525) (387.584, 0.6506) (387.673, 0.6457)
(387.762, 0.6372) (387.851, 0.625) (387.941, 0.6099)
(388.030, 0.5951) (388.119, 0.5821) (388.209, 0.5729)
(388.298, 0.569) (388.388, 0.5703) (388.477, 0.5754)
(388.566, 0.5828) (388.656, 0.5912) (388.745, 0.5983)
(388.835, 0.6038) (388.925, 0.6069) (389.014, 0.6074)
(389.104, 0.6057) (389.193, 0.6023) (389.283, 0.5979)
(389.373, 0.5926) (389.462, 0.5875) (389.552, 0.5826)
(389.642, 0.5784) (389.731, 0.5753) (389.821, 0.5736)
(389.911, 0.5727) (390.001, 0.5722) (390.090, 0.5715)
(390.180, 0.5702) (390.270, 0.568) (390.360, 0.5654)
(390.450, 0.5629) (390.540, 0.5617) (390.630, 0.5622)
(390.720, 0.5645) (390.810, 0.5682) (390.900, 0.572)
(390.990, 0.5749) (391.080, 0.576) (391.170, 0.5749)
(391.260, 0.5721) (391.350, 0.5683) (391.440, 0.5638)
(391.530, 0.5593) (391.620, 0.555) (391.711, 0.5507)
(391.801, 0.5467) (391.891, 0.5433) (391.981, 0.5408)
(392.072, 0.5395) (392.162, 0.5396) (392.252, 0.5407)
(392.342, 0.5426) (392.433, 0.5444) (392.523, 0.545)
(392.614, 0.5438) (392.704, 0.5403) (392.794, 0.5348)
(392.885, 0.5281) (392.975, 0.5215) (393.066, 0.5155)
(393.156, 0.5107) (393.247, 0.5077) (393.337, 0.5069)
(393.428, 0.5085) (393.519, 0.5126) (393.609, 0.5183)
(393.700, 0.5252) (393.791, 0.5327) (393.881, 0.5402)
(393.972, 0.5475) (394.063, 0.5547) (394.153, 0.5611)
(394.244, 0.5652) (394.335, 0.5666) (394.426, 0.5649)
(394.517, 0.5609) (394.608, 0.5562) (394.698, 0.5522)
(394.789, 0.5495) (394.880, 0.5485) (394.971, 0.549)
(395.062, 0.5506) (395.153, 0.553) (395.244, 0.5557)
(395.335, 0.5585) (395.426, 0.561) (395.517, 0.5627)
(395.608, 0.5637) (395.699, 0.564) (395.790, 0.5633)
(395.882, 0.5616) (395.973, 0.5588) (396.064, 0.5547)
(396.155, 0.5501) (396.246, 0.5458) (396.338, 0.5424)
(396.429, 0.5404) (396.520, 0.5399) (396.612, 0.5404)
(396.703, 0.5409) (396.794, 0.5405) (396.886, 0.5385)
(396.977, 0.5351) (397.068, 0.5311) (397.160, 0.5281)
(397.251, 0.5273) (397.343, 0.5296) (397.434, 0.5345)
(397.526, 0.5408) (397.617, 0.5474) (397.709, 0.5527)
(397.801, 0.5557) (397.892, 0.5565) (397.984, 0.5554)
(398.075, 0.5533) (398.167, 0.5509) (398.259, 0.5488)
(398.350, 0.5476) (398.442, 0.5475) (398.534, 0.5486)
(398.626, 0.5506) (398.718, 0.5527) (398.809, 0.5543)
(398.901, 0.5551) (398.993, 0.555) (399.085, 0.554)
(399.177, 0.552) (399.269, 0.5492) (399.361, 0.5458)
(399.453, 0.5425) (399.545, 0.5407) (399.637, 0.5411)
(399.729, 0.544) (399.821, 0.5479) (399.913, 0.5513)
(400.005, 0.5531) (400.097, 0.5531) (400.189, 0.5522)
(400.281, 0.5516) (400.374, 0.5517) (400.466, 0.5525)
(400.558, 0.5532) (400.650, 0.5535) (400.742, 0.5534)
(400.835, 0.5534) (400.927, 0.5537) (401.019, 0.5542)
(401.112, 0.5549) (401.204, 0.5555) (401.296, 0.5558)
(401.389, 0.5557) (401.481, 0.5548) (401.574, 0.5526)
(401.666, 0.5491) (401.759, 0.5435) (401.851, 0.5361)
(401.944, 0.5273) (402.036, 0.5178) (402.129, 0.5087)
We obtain 0.11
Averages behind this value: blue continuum 0.63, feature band 0.547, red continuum 0.55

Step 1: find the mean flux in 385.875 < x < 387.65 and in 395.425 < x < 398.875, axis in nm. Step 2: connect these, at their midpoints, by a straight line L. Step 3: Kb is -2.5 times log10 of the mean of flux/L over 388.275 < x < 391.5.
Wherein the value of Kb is 0.097 mag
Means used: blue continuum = 0.67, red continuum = 0.548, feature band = 0.579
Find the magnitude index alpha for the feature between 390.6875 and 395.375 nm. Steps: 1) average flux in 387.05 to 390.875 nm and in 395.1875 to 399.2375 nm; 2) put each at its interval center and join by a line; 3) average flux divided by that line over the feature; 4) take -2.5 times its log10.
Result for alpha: 0.05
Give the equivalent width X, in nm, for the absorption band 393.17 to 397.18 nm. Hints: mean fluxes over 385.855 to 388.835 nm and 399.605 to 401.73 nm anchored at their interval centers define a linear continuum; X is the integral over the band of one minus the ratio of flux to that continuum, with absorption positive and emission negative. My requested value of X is 0.29 nm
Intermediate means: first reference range 0.64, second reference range 0.552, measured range 0.545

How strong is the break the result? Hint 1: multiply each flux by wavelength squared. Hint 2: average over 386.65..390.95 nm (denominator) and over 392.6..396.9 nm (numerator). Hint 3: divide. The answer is 0.93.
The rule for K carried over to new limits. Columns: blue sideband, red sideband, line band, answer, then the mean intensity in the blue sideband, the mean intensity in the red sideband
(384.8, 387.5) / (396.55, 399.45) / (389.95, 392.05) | 0.17 nm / 0.657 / 0.546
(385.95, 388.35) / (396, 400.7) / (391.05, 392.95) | 0.18 nm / 0.65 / 0.547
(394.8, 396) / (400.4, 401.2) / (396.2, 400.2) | 0.07 nm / 0.557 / 0.554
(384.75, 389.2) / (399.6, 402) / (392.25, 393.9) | 0.20 nm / 0.636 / 0.55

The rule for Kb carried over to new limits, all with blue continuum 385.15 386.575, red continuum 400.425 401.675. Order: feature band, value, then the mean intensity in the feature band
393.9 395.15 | 0.08 mag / 0.555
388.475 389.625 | 0.07 mag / 0.595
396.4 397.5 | 0.09 mag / 0.535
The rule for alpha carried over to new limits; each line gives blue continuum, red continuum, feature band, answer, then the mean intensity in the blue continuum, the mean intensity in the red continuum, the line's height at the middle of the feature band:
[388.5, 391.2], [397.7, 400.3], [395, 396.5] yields 0.012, 0.581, 0.55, 0.561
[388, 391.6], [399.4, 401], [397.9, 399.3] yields 0.006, 0.579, 0.55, 0.555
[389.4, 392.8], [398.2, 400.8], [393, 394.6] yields 0.044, 0.561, 0.55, 0.558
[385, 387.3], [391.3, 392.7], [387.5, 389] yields 0.032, 0.66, 0.548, 0.62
